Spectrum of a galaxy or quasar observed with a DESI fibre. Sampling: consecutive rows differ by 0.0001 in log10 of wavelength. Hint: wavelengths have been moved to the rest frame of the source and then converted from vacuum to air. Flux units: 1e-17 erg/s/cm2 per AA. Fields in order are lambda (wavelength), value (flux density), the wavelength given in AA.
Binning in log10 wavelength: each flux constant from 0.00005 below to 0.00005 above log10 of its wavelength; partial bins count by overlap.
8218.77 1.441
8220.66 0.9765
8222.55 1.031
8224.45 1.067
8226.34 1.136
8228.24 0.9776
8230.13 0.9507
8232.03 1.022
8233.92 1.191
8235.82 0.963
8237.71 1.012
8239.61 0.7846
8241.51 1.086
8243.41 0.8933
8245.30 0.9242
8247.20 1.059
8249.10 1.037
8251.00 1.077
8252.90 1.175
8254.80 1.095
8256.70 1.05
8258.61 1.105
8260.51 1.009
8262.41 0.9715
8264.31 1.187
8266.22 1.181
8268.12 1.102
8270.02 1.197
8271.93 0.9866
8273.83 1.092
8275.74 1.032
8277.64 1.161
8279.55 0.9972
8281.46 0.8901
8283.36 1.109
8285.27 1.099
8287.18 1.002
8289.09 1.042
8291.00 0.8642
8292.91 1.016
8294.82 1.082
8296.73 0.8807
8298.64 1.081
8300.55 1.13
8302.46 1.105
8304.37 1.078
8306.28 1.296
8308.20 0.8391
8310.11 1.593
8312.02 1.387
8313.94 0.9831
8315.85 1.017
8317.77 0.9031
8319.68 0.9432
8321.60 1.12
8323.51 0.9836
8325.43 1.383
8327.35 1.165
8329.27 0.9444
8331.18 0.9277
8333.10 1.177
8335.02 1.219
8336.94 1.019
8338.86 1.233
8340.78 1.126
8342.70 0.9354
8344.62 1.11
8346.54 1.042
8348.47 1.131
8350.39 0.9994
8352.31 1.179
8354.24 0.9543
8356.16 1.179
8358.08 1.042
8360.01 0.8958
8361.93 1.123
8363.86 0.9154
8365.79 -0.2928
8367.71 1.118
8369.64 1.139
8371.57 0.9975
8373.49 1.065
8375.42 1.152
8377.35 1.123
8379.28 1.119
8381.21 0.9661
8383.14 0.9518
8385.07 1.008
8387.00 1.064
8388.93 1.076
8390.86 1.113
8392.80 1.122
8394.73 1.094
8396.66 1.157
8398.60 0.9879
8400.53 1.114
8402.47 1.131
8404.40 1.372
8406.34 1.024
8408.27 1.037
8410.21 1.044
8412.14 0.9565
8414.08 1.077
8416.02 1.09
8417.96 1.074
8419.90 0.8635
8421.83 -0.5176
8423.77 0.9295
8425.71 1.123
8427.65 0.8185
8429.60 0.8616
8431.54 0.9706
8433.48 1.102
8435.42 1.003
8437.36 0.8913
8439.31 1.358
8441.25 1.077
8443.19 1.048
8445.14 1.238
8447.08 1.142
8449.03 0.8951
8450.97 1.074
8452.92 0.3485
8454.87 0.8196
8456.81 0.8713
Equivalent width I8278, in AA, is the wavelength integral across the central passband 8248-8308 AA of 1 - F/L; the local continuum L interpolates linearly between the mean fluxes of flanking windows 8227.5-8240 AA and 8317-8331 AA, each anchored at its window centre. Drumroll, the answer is -2.3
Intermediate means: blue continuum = 0.995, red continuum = 1.06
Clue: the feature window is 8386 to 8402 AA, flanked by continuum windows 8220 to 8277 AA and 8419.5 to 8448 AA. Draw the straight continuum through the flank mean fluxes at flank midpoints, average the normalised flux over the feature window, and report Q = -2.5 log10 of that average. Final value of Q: -0.15 mag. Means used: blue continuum 1.05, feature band 1.09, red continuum 0.929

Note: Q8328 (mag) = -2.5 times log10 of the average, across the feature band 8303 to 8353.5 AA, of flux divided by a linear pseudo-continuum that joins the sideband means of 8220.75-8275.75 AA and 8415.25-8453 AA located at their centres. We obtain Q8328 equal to -0.11 mag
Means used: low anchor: 1.05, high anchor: 0.932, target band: 1.1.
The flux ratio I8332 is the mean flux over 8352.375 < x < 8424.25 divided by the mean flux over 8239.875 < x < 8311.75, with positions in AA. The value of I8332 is 0.92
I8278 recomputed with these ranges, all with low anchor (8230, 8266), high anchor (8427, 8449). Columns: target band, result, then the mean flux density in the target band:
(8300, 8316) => -2.0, 1.17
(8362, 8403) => 1.3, 1.01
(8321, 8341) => -1.5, 1.12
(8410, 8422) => 2.0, 0.871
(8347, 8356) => -0.3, 1.07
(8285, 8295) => 0.3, 1.01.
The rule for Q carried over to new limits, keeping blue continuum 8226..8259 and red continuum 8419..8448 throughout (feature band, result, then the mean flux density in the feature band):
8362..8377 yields 0.08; 0.896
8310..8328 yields -0.14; 1.13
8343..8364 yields -0.09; 1.05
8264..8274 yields -0.11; 1.12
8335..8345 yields -0.13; 1.1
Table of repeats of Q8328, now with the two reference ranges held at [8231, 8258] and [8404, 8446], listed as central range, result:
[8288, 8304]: -0.02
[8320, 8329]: -0.13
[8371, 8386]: -0.07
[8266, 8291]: -0.04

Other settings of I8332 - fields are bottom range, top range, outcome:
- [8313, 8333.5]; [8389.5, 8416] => 1.05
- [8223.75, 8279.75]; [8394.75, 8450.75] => 0.95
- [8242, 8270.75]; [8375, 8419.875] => 1.00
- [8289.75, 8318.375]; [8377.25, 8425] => 0.92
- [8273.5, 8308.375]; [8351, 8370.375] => 0.88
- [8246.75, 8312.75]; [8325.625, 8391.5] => 0.95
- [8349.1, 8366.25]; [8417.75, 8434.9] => 0.86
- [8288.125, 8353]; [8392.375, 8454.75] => 0.90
